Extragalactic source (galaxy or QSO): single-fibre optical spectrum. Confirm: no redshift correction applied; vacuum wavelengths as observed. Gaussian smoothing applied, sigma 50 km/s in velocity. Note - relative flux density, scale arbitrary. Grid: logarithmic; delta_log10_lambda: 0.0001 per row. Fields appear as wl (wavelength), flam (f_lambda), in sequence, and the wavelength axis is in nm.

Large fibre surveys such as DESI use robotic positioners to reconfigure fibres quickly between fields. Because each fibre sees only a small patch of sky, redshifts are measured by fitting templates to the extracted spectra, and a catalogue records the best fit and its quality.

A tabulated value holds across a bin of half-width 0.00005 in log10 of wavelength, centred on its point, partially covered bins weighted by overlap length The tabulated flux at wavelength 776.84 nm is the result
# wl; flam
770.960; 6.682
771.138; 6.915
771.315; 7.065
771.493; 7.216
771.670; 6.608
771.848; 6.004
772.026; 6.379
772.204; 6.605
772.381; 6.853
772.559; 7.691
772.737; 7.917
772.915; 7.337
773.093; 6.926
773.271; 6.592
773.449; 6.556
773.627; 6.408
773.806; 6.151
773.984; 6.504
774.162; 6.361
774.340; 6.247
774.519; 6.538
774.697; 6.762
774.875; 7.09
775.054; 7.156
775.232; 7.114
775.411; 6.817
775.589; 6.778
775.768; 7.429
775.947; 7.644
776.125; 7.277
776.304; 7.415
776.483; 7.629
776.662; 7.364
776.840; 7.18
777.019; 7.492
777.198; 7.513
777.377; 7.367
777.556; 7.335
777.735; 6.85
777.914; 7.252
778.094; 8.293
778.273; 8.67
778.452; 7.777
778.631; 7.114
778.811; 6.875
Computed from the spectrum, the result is 7.18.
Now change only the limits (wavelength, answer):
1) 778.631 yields 7.114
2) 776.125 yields 7.277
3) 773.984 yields 6.504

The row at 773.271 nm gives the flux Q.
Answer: 6.592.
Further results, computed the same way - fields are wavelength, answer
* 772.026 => 6.379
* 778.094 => 8.293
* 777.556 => 7.335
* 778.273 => 8.67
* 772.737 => 7.917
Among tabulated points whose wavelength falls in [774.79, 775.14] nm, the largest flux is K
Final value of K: 7.156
